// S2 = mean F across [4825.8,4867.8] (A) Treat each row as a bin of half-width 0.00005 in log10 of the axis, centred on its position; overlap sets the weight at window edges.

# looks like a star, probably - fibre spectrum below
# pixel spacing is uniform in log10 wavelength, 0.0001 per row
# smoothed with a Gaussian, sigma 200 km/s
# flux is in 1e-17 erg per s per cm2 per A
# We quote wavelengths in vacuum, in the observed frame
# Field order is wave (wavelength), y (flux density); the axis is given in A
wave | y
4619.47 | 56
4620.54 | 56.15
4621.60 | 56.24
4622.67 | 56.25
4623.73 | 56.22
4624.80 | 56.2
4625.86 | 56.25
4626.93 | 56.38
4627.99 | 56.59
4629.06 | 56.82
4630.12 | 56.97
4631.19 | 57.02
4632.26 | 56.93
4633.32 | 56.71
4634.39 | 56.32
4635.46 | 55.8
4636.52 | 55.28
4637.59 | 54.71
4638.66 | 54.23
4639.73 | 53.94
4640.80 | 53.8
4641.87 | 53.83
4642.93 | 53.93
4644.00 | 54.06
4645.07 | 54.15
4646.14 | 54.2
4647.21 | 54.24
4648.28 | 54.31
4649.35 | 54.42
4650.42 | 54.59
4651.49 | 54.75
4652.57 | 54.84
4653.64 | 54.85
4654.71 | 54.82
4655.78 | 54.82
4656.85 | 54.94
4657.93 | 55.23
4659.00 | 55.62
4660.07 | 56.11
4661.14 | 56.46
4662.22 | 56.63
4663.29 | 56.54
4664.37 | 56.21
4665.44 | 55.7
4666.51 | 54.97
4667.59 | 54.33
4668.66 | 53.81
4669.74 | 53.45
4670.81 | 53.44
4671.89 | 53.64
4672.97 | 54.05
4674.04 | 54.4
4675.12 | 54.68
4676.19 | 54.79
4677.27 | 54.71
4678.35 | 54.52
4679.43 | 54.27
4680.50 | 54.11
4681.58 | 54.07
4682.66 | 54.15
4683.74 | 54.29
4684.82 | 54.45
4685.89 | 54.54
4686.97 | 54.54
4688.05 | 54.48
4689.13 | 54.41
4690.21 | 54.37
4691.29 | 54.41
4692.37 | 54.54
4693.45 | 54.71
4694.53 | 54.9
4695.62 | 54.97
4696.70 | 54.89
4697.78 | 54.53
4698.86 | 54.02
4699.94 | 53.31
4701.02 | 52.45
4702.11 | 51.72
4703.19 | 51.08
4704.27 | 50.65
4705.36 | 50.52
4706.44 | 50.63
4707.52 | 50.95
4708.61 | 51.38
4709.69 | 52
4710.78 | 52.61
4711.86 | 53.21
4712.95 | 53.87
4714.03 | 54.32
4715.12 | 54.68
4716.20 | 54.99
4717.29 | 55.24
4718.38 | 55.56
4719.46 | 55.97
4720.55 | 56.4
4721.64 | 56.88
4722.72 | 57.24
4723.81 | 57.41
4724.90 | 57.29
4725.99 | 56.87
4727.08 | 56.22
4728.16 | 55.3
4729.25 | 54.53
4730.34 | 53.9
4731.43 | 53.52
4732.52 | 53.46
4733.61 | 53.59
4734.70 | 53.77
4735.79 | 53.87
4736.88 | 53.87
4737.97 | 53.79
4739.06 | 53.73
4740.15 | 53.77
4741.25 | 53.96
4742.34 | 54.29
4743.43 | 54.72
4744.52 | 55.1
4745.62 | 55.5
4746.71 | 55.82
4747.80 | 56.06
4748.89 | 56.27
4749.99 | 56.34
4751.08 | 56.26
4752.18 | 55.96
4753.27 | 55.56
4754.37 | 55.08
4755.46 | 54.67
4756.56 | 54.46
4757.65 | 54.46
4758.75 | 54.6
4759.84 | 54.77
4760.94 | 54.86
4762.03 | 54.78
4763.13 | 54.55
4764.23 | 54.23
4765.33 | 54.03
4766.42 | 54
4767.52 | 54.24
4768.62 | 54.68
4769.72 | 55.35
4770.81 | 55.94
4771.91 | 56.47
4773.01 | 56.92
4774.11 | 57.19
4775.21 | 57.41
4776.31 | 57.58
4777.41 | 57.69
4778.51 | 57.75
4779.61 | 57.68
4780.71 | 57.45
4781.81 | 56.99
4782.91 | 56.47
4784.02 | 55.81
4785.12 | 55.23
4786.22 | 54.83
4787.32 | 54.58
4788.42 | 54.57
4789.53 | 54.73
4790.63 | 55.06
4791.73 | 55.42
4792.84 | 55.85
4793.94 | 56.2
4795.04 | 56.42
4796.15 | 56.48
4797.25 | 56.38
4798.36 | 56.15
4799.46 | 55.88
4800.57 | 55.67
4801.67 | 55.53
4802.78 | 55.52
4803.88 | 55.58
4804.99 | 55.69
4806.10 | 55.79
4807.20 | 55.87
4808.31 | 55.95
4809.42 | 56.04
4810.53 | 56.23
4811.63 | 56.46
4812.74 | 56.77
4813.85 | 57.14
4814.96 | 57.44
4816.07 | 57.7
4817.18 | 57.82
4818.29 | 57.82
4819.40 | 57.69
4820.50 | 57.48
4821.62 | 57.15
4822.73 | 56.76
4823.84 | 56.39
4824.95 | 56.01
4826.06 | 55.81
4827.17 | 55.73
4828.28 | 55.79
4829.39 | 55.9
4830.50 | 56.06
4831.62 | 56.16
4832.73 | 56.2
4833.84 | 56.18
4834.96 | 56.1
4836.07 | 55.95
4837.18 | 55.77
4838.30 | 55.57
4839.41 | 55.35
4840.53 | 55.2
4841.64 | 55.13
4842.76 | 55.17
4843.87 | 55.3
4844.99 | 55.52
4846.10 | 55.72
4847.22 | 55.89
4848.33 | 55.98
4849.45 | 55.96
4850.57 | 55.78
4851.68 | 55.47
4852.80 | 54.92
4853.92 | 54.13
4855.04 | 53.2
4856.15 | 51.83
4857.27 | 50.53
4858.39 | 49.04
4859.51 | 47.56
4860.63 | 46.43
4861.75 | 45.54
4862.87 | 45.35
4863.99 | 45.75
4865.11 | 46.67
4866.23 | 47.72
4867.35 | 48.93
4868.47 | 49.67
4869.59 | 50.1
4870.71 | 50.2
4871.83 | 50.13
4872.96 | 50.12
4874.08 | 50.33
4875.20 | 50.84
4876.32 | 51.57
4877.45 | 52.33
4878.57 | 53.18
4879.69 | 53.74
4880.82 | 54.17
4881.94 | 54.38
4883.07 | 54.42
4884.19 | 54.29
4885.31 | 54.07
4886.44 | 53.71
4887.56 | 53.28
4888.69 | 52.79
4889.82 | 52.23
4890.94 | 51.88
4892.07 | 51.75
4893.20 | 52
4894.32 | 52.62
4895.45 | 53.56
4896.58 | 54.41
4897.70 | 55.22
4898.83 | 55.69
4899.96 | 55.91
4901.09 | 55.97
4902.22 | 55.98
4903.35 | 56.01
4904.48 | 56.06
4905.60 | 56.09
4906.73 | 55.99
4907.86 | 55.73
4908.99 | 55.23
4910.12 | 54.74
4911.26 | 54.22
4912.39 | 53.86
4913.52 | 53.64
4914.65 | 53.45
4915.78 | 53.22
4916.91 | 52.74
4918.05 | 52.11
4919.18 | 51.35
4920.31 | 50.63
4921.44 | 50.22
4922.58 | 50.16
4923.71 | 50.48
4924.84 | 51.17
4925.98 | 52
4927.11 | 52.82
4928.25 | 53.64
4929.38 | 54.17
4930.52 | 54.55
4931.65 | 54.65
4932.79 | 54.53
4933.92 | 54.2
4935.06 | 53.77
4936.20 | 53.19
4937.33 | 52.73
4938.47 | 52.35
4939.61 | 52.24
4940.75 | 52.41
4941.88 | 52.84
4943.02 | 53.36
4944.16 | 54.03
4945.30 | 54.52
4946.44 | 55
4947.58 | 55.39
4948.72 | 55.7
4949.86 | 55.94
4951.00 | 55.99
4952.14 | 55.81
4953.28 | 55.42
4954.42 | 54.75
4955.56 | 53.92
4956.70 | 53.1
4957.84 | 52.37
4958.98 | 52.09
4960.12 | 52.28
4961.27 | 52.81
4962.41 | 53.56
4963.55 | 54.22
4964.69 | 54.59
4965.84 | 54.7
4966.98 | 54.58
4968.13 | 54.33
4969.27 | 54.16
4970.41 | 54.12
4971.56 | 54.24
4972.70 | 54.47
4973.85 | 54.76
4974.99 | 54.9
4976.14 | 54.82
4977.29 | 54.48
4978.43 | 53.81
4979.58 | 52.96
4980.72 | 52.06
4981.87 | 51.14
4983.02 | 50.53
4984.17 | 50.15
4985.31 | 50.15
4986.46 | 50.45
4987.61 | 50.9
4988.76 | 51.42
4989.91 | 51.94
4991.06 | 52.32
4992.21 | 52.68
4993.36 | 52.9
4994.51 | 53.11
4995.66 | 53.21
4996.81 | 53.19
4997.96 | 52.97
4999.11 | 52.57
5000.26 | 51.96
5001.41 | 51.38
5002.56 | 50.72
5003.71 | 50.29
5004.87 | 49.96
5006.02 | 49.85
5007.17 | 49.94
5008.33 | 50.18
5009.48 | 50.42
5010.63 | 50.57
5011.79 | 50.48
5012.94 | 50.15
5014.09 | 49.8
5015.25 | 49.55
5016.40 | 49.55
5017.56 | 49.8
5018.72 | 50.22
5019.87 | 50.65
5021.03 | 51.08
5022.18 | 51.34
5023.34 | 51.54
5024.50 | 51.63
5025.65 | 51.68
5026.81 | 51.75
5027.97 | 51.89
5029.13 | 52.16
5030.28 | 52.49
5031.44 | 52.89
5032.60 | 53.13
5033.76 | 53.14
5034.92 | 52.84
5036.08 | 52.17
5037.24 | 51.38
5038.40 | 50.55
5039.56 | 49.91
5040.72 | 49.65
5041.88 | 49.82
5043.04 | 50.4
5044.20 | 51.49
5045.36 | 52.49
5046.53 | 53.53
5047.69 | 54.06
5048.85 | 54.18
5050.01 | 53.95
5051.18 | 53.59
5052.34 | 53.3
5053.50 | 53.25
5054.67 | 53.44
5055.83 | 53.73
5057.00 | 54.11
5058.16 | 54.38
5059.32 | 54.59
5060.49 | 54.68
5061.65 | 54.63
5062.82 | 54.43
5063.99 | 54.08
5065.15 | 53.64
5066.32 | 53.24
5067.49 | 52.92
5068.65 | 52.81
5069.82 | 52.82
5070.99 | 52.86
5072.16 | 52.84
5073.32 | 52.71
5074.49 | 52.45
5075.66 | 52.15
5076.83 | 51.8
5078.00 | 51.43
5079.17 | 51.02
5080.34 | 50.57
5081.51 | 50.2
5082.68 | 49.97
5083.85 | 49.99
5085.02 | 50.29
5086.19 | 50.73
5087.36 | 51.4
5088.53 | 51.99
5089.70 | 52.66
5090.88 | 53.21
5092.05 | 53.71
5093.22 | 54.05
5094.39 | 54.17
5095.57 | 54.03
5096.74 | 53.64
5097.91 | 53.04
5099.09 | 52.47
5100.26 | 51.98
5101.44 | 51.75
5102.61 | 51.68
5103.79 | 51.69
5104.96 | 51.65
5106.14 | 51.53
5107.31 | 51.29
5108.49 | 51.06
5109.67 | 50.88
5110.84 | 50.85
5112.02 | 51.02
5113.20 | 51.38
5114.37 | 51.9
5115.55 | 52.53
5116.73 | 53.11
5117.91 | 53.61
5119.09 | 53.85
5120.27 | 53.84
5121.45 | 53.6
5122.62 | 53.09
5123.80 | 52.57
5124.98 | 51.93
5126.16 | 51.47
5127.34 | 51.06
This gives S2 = 53.3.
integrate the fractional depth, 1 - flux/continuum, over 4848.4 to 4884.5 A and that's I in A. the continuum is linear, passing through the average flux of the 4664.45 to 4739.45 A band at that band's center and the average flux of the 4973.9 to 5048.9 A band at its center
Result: 1.2 A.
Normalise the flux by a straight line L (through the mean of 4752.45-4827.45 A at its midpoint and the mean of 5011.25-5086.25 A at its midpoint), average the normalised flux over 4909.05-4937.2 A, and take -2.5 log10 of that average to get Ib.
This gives 0.021 mag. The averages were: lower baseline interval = 56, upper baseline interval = 52.1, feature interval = 52.9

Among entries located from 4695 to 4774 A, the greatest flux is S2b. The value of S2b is 57.41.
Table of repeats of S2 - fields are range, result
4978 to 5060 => 51.8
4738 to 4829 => 55.8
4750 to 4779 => 55.5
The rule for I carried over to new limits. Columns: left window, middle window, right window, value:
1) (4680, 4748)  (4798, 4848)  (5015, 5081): -2.4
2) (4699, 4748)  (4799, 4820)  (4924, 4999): -1.0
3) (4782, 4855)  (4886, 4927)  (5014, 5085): 0.8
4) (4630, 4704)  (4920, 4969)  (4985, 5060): -1.1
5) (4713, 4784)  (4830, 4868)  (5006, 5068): 0.9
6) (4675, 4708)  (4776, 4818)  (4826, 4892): -2.4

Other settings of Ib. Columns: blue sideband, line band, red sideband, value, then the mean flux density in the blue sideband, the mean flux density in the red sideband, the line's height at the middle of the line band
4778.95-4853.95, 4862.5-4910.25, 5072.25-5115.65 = 0.05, 56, 51.9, 55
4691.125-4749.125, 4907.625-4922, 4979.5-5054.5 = -0.01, 54.2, 51.6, 52.5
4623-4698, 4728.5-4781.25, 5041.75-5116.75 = -0.02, 55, 52.5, 54.4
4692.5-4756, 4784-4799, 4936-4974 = -0.03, 54.4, 54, 54.3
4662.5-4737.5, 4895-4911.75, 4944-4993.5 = -0.03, 54.3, 53.5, 53.7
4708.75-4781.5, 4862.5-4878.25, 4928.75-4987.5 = 0.10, 55.2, 53.7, 54.3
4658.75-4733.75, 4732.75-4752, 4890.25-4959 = -0.01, 54.4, 53.8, 54.3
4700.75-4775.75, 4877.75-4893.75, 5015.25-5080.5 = 0.01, 54.6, 52.4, 53.5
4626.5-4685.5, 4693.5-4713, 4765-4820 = 0.05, 55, 56.2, 55.4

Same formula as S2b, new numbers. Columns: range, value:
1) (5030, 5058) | 54.18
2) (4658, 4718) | 56.63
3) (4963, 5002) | 54.9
